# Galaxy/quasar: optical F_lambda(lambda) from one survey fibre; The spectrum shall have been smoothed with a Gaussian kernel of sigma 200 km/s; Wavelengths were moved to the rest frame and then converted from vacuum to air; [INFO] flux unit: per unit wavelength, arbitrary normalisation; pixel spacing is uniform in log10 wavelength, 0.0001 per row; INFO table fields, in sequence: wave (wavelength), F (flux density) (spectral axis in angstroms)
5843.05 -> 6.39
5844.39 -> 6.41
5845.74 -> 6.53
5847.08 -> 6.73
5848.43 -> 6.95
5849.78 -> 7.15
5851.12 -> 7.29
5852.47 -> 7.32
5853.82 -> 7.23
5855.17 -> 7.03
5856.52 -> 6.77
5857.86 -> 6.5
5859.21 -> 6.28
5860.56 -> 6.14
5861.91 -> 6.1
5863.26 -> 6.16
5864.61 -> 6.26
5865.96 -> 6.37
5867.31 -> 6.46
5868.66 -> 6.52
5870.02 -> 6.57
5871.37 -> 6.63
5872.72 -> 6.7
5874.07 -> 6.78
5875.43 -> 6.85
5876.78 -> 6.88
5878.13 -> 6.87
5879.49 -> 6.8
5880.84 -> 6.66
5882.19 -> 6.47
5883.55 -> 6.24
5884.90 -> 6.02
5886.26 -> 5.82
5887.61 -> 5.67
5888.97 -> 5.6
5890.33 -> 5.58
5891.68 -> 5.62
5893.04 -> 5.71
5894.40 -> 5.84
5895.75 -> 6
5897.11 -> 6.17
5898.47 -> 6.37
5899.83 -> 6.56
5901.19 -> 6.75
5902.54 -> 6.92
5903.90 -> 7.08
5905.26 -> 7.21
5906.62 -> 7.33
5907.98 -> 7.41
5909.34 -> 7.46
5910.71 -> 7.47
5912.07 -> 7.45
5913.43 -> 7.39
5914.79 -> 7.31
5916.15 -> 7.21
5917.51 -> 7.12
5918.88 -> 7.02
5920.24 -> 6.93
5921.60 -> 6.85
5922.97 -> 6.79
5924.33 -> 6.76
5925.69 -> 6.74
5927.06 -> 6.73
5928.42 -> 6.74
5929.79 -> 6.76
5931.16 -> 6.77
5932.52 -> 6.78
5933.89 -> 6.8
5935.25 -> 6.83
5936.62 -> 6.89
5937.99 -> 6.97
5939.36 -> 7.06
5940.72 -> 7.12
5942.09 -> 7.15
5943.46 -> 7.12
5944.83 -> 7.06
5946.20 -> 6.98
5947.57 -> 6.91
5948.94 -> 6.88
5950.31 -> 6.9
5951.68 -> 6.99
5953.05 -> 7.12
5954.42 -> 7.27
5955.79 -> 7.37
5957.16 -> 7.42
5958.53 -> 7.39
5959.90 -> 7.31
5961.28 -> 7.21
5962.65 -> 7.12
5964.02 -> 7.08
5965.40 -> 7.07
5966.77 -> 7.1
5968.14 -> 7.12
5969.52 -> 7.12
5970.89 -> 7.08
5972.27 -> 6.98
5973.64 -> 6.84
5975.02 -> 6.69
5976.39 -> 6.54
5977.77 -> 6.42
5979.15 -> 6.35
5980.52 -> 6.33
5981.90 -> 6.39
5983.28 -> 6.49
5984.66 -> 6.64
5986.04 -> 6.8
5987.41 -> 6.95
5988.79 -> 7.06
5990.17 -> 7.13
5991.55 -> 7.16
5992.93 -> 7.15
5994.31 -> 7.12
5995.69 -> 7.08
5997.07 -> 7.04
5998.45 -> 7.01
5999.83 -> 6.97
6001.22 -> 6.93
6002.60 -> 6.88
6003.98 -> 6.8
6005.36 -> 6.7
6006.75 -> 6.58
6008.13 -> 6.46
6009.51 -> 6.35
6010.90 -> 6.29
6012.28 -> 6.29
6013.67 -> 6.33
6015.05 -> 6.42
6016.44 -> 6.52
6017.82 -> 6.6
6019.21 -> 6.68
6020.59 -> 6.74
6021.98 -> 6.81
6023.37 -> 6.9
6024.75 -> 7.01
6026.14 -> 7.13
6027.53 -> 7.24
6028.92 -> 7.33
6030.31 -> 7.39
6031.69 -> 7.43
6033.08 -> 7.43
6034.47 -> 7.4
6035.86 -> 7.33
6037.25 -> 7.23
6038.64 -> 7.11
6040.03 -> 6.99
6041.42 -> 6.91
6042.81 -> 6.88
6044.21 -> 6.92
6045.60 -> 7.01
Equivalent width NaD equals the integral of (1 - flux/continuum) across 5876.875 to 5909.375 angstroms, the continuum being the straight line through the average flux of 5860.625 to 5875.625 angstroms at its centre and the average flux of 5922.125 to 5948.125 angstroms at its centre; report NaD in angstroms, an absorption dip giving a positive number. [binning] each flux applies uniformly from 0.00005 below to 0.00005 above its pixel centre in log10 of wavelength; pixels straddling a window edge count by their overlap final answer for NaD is 1.0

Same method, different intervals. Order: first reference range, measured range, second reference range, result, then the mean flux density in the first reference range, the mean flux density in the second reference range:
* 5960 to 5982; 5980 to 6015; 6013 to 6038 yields 0.9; 6.86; 7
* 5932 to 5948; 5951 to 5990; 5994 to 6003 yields 0.3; 6.97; 7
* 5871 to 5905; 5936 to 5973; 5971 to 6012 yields -2.7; 6.35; 6.76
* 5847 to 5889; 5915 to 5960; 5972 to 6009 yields -2.0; 6.57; 6.79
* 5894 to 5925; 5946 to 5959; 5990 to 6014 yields -0.5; 6.94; 6.79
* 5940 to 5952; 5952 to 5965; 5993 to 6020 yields -0.6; 7.01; 6.7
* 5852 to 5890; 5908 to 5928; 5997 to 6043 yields -1.5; 6.48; 6.88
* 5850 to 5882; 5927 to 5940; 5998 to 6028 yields -0.3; 6.66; 6.7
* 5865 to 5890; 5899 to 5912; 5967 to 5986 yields -1.3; 6.42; 6.7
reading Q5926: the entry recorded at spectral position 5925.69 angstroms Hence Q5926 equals 6.74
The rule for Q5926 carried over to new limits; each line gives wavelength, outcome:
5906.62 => 7.33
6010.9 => 6.29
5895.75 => 6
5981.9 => 6.39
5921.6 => 6.85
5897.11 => 6.17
